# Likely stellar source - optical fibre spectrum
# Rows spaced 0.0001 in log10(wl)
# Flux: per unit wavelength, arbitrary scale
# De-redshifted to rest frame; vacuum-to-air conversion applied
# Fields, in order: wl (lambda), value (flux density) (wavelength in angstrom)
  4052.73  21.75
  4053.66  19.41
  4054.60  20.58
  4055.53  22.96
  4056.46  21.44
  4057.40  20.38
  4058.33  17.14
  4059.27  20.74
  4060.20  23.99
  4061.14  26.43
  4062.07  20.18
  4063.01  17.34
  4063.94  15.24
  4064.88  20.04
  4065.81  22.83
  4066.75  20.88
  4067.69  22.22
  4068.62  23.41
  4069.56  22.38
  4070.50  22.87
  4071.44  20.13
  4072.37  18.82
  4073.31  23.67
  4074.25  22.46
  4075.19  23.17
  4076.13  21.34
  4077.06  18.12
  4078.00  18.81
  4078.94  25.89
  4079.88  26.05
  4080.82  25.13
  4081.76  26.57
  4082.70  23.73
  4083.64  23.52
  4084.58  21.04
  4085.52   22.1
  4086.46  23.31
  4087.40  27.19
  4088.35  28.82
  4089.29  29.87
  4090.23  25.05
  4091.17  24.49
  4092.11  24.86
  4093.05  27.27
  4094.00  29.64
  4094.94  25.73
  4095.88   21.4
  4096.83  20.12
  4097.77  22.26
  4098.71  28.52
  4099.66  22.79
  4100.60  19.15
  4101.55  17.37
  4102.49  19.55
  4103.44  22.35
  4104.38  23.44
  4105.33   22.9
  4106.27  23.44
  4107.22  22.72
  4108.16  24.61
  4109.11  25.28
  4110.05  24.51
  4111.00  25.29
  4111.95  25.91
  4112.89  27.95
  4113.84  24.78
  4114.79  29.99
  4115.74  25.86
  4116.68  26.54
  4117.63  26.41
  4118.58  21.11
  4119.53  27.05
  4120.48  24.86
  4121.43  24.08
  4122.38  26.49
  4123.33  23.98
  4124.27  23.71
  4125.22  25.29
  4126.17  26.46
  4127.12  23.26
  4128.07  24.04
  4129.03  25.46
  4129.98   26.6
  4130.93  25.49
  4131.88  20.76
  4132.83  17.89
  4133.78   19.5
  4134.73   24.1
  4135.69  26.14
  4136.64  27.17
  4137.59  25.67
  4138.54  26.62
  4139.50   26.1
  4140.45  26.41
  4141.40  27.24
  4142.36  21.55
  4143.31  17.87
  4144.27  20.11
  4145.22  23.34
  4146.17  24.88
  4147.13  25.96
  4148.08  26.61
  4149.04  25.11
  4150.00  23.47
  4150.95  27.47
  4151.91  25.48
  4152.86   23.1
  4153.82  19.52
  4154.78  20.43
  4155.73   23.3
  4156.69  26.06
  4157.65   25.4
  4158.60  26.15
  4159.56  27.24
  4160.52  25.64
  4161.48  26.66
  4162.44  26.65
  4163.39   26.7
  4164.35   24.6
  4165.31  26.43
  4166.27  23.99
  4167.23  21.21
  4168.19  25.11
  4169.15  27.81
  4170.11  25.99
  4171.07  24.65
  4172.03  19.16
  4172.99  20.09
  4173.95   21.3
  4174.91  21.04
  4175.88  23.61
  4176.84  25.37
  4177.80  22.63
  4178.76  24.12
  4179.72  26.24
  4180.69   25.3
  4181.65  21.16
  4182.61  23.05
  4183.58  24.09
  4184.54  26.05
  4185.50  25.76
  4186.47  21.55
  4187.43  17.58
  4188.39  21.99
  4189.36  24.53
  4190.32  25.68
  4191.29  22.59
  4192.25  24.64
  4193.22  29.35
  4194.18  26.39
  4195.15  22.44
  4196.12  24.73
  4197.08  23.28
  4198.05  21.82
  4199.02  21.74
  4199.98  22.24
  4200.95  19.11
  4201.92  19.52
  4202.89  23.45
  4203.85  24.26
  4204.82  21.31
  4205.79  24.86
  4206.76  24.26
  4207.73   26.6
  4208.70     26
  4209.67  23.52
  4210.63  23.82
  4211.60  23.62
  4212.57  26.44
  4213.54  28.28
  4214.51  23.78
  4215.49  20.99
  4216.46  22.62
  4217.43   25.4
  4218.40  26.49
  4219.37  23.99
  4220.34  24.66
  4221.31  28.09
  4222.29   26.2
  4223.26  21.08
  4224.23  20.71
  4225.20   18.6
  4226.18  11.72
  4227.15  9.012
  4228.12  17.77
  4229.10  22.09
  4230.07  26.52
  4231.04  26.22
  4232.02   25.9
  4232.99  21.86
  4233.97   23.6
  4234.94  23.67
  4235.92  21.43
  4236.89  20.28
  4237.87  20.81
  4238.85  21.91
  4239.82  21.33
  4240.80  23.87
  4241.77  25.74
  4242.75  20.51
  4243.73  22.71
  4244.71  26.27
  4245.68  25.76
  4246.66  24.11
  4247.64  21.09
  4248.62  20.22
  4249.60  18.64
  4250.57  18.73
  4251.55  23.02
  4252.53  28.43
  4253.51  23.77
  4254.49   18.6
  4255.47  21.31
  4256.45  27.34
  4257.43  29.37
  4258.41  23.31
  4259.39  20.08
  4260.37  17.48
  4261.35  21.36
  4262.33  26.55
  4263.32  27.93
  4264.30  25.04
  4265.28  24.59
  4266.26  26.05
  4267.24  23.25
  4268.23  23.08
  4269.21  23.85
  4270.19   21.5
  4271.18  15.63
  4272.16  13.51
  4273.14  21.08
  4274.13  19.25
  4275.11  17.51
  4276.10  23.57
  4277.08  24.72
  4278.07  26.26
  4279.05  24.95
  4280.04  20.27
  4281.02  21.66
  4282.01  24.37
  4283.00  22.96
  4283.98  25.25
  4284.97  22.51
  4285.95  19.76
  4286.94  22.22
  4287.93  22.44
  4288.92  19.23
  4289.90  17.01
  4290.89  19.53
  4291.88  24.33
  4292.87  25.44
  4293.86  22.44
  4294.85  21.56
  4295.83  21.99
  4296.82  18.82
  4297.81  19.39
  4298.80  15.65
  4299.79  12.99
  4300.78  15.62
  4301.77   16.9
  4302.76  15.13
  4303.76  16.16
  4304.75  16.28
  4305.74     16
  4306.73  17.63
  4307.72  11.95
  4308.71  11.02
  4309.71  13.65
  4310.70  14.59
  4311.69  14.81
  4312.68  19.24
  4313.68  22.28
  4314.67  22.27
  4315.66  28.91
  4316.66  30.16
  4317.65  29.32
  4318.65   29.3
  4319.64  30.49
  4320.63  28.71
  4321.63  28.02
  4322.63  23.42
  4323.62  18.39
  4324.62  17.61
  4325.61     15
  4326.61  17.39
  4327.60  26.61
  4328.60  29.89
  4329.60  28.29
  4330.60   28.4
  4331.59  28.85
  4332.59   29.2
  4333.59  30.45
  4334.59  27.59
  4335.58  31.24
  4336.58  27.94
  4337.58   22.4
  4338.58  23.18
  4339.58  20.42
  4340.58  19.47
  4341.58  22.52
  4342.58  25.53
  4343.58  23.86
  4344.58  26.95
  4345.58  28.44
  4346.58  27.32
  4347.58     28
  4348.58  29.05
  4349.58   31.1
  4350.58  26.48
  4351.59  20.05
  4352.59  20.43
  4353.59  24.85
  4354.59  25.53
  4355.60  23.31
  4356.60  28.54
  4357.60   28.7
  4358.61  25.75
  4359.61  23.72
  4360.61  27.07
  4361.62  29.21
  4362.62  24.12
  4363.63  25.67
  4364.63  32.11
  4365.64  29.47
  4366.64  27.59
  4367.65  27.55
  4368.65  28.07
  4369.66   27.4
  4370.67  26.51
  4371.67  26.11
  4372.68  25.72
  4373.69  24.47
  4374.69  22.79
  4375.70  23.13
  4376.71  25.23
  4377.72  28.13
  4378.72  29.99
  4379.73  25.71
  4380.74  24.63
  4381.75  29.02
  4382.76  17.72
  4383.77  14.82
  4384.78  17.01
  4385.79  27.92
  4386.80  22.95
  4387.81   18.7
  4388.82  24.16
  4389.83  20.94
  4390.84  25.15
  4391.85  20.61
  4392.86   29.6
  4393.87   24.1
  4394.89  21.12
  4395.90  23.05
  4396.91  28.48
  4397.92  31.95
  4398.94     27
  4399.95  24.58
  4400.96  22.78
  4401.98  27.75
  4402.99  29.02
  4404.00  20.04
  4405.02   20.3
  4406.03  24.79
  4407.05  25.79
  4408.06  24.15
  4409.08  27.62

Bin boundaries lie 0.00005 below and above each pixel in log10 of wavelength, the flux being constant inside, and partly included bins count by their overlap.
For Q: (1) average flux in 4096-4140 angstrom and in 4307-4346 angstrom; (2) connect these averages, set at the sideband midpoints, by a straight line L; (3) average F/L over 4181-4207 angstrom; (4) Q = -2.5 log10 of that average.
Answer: 0.04 mag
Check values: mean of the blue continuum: 24.2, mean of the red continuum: 23.7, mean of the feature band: 23.2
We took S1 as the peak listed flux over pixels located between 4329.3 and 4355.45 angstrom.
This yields 31.24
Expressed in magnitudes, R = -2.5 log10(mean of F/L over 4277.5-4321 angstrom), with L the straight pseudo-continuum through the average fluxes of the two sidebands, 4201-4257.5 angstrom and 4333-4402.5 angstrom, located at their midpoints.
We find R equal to 0.17 mag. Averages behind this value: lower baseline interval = 22.9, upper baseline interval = 25.4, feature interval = 20.7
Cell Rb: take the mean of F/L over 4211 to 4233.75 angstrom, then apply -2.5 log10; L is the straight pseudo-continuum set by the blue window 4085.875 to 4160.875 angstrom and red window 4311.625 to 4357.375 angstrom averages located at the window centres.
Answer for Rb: 0.10 mag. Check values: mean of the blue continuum 24.5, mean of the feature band 22.7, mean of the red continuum 25.4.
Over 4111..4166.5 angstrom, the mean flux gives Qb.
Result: 24.8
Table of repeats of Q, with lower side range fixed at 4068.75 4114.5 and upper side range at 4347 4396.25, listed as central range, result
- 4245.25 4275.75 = 0.11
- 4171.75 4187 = 0.04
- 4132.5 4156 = 0.01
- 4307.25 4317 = 0.31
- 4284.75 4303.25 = 0.25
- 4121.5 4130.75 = -0.05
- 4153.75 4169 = -0.04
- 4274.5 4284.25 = 0.07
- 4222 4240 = 0.16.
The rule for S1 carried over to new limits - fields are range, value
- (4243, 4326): 30.49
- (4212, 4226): 28.28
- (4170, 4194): 29.35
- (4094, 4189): 29.99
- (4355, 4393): 32.11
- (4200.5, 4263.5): 29.37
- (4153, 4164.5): 27.24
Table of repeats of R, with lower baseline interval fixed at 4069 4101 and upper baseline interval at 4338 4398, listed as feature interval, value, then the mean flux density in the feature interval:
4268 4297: 0.15 mag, 21.6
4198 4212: 0.06 mag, 23.1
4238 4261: 0.08 mag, 22.7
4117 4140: -0.03 mag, 24.5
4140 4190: 0.01 mag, 24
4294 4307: 0.39 mag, 17.4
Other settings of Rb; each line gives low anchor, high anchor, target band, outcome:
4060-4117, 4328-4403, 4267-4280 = 0.17 mag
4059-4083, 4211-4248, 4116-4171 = -0.10 mag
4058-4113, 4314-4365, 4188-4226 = 0.03 mag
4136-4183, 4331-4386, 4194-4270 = 0.08 mag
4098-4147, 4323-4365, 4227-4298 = 0.12 mag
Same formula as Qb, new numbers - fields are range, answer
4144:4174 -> 24.4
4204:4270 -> 23.1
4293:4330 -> 20.5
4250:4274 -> 22.6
